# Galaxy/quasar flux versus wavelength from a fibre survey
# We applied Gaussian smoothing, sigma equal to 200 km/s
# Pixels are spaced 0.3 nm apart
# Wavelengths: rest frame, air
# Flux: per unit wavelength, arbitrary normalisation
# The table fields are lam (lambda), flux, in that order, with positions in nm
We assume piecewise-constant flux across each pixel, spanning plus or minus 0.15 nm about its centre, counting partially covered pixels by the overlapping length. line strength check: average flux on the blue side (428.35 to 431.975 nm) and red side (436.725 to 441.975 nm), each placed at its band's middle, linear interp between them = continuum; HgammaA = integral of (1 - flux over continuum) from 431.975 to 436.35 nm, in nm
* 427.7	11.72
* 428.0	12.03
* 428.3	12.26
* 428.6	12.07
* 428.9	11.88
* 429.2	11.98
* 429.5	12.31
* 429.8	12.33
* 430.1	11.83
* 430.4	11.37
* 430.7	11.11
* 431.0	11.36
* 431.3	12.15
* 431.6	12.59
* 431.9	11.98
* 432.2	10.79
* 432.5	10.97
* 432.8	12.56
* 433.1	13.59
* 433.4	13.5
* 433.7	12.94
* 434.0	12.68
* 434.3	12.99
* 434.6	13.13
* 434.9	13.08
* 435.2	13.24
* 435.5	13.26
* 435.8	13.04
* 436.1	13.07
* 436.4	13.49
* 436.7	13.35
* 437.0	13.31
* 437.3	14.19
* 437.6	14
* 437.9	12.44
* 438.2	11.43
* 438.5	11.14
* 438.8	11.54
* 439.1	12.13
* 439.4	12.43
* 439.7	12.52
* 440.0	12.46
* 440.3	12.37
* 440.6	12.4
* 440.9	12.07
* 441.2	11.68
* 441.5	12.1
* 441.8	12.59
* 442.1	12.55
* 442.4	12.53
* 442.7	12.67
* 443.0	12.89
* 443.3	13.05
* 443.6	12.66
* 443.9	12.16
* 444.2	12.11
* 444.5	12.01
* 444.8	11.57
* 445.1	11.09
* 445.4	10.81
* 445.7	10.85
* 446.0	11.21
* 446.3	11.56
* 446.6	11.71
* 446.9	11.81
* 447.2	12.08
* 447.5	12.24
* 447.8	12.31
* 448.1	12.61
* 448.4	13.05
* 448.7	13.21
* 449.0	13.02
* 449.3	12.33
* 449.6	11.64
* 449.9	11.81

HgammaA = -0.229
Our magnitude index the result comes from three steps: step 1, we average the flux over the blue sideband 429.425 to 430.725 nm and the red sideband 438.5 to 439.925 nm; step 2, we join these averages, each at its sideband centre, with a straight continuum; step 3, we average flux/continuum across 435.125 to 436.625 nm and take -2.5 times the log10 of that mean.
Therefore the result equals -0.108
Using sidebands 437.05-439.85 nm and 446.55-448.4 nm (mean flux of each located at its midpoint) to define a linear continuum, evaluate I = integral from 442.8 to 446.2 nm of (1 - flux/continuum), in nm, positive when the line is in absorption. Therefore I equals 0.12 nm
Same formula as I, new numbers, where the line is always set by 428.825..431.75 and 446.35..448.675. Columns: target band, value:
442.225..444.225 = -0.07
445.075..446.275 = 0.12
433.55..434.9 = -0.11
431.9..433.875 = -0.07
